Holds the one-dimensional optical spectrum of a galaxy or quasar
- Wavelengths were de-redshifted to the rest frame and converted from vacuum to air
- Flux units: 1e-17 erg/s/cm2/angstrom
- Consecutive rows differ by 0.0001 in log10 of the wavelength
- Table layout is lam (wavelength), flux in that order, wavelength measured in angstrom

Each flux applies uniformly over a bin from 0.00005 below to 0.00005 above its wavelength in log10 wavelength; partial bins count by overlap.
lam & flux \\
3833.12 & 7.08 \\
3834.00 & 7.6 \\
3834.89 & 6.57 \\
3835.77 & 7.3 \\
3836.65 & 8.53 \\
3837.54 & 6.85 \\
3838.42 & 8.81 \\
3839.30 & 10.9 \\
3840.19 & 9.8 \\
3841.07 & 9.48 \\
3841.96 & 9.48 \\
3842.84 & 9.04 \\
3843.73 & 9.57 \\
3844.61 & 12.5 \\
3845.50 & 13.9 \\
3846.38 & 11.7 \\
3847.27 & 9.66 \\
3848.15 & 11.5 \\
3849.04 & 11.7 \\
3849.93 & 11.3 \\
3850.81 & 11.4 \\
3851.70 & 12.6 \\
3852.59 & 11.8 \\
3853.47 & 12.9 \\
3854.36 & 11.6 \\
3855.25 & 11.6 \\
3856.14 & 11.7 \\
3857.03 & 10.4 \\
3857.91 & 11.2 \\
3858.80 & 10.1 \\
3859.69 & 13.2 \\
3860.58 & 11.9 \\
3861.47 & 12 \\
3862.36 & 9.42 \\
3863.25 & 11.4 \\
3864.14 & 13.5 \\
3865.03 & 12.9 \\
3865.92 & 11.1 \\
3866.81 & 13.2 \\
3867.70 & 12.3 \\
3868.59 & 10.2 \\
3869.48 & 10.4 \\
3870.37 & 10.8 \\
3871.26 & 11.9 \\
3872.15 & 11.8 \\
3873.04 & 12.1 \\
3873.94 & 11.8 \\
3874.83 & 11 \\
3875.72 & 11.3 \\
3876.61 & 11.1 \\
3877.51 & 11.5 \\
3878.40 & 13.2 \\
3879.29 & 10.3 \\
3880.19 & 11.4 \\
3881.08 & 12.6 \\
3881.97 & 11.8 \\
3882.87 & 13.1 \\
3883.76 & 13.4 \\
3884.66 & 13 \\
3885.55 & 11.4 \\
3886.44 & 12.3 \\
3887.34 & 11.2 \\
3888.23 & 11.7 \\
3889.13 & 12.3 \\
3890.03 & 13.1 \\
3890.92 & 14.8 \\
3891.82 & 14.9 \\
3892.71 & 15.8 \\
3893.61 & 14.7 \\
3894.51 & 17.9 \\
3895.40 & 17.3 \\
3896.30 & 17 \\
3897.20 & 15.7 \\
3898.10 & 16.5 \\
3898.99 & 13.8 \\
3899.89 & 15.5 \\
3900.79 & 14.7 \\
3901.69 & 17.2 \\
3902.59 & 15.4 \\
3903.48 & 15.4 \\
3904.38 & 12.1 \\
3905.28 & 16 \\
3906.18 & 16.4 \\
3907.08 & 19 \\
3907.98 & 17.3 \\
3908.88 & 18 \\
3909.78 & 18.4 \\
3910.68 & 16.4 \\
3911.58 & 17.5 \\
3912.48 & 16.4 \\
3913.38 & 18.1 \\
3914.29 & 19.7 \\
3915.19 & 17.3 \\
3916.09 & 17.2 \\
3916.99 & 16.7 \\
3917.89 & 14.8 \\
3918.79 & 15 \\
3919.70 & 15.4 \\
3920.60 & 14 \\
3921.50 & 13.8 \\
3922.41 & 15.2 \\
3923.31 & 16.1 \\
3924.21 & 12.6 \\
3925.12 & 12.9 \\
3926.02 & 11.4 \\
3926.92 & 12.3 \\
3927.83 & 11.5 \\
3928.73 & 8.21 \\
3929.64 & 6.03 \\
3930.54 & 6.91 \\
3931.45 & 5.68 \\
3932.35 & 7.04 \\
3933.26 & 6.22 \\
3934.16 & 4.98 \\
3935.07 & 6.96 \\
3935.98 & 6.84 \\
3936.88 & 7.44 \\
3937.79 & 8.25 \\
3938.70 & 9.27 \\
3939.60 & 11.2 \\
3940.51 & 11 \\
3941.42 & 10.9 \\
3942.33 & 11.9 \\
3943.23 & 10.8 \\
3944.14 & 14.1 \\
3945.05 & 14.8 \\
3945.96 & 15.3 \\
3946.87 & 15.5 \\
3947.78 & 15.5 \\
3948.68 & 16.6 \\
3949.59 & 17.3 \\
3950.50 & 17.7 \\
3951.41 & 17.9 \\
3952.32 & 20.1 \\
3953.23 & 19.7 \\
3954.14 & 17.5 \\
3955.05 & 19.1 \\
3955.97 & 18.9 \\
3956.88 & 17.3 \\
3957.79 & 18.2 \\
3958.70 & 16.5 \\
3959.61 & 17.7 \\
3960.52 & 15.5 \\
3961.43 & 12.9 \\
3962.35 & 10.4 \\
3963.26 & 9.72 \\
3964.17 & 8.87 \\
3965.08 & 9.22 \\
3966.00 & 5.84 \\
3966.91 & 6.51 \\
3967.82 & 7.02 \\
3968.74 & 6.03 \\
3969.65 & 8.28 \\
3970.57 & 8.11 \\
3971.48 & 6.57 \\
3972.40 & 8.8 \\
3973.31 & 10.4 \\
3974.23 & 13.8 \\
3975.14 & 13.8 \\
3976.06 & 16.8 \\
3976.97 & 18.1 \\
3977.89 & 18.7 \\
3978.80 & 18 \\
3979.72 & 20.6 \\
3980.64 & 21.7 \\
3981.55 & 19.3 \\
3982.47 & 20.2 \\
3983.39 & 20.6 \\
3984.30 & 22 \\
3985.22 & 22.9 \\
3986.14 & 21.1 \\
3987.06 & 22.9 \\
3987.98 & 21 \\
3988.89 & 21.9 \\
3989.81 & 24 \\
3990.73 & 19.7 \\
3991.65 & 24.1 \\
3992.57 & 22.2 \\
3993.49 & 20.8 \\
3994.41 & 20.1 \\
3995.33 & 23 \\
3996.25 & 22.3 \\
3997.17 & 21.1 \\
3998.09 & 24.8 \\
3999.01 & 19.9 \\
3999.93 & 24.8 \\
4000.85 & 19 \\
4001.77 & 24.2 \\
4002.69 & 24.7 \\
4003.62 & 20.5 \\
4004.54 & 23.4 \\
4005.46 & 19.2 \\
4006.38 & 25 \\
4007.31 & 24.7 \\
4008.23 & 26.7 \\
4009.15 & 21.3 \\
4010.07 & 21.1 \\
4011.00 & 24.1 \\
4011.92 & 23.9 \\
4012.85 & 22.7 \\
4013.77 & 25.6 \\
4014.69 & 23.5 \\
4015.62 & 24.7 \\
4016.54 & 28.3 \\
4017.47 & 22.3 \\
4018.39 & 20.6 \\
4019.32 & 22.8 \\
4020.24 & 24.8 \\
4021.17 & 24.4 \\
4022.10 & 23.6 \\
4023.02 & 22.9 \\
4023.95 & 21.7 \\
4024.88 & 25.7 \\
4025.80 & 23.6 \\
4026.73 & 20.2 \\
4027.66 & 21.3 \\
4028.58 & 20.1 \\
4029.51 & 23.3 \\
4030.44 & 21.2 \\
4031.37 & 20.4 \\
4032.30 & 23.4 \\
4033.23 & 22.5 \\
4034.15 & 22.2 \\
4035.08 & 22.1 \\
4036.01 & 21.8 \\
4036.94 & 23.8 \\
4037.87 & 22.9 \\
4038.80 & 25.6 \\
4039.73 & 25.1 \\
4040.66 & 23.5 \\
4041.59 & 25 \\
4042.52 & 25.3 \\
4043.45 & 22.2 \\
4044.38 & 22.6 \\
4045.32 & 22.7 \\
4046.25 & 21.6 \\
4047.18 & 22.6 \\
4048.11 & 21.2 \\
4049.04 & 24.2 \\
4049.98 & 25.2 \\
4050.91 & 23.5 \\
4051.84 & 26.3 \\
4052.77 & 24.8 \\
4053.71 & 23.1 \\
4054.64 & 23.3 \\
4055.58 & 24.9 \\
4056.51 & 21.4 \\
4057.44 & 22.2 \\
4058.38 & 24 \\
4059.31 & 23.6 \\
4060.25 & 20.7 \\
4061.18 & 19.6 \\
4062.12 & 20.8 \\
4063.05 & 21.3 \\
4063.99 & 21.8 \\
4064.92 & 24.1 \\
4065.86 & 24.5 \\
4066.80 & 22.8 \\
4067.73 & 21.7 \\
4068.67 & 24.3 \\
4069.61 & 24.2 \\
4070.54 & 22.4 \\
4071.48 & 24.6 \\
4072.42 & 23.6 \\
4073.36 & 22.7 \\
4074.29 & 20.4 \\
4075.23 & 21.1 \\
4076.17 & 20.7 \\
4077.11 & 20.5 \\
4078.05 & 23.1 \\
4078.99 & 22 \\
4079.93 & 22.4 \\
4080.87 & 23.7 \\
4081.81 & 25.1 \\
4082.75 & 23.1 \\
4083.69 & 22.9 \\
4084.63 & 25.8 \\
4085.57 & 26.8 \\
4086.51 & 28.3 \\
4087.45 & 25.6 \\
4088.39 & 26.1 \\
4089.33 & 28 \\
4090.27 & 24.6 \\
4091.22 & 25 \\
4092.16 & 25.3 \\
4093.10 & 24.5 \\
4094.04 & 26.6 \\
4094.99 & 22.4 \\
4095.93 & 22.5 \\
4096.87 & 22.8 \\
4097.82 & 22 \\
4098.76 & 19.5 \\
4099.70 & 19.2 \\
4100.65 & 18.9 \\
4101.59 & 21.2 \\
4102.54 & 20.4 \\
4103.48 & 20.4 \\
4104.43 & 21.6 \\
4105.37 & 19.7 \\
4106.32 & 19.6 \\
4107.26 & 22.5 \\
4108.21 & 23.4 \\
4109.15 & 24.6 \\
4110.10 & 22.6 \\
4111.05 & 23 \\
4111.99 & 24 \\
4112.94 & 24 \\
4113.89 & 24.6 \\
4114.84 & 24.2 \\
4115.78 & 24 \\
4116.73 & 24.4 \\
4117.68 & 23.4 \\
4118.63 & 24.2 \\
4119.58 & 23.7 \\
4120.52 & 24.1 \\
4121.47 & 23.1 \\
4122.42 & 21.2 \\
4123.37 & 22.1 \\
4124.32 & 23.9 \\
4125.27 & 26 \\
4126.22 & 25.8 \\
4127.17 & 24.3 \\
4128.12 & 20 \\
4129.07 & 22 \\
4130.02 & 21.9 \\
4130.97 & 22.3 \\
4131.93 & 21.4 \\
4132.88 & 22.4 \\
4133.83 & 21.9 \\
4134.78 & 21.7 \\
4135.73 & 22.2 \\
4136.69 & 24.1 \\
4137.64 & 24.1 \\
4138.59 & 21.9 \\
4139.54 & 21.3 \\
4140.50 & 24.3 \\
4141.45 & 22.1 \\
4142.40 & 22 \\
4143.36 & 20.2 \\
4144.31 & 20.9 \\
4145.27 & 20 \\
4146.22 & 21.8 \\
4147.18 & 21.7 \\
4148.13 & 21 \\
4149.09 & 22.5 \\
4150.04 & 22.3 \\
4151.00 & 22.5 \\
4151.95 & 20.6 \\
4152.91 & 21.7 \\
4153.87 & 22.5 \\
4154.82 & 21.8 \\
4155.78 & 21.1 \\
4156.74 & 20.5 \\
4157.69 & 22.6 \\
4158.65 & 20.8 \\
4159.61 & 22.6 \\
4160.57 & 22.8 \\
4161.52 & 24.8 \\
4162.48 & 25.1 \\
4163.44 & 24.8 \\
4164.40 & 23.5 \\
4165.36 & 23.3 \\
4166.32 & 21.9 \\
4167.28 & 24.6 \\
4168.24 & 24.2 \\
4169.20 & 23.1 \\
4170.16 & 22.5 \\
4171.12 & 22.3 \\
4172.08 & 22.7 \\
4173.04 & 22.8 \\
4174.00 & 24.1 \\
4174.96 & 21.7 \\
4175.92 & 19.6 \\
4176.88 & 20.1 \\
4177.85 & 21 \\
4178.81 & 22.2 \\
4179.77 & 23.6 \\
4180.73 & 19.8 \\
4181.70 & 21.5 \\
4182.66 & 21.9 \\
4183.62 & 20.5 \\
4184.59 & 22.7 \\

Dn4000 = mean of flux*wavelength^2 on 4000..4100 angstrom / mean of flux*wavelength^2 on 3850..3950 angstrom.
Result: 1.93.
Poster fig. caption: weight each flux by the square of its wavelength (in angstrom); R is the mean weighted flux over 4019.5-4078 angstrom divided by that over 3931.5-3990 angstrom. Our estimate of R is 1.68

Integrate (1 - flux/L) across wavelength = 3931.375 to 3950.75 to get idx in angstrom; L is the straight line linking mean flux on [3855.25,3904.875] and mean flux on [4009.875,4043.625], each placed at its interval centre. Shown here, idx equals 6.8 angstrom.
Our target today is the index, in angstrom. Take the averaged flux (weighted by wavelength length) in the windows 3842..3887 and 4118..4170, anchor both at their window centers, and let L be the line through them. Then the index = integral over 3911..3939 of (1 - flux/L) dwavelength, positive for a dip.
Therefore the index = 3.8 angstrom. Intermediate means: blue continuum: 11.7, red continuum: 22.6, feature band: 12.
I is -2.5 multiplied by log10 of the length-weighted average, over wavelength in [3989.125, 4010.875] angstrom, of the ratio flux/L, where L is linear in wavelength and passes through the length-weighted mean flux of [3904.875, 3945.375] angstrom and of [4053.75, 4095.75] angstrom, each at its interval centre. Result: -0.23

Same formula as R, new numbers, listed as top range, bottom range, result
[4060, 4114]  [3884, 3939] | 1.85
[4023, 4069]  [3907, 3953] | 1.82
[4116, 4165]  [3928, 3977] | 2.08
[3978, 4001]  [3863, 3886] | 1.92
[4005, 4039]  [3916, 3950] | 2.06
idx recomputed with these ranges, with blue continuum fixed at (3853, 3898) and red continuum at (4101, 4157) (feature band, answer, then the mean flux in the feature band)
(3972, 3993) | -3.2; 19.3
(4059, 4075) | -2.0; 22.5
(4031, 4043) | -2.9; 23.4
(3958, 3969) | 3.5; 10.8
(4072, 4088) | -2.3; 23.4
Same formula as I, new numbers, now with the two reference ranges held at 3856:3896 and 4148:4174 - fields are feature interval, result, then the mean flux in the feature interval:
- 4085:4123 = -0.134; 23.3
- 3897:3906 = -0.152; 15.3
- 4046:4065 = -0.210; 22.9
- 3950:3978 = 0.160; 13.4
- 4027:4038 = -0.218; 22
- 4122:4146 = -0.035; 22.4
